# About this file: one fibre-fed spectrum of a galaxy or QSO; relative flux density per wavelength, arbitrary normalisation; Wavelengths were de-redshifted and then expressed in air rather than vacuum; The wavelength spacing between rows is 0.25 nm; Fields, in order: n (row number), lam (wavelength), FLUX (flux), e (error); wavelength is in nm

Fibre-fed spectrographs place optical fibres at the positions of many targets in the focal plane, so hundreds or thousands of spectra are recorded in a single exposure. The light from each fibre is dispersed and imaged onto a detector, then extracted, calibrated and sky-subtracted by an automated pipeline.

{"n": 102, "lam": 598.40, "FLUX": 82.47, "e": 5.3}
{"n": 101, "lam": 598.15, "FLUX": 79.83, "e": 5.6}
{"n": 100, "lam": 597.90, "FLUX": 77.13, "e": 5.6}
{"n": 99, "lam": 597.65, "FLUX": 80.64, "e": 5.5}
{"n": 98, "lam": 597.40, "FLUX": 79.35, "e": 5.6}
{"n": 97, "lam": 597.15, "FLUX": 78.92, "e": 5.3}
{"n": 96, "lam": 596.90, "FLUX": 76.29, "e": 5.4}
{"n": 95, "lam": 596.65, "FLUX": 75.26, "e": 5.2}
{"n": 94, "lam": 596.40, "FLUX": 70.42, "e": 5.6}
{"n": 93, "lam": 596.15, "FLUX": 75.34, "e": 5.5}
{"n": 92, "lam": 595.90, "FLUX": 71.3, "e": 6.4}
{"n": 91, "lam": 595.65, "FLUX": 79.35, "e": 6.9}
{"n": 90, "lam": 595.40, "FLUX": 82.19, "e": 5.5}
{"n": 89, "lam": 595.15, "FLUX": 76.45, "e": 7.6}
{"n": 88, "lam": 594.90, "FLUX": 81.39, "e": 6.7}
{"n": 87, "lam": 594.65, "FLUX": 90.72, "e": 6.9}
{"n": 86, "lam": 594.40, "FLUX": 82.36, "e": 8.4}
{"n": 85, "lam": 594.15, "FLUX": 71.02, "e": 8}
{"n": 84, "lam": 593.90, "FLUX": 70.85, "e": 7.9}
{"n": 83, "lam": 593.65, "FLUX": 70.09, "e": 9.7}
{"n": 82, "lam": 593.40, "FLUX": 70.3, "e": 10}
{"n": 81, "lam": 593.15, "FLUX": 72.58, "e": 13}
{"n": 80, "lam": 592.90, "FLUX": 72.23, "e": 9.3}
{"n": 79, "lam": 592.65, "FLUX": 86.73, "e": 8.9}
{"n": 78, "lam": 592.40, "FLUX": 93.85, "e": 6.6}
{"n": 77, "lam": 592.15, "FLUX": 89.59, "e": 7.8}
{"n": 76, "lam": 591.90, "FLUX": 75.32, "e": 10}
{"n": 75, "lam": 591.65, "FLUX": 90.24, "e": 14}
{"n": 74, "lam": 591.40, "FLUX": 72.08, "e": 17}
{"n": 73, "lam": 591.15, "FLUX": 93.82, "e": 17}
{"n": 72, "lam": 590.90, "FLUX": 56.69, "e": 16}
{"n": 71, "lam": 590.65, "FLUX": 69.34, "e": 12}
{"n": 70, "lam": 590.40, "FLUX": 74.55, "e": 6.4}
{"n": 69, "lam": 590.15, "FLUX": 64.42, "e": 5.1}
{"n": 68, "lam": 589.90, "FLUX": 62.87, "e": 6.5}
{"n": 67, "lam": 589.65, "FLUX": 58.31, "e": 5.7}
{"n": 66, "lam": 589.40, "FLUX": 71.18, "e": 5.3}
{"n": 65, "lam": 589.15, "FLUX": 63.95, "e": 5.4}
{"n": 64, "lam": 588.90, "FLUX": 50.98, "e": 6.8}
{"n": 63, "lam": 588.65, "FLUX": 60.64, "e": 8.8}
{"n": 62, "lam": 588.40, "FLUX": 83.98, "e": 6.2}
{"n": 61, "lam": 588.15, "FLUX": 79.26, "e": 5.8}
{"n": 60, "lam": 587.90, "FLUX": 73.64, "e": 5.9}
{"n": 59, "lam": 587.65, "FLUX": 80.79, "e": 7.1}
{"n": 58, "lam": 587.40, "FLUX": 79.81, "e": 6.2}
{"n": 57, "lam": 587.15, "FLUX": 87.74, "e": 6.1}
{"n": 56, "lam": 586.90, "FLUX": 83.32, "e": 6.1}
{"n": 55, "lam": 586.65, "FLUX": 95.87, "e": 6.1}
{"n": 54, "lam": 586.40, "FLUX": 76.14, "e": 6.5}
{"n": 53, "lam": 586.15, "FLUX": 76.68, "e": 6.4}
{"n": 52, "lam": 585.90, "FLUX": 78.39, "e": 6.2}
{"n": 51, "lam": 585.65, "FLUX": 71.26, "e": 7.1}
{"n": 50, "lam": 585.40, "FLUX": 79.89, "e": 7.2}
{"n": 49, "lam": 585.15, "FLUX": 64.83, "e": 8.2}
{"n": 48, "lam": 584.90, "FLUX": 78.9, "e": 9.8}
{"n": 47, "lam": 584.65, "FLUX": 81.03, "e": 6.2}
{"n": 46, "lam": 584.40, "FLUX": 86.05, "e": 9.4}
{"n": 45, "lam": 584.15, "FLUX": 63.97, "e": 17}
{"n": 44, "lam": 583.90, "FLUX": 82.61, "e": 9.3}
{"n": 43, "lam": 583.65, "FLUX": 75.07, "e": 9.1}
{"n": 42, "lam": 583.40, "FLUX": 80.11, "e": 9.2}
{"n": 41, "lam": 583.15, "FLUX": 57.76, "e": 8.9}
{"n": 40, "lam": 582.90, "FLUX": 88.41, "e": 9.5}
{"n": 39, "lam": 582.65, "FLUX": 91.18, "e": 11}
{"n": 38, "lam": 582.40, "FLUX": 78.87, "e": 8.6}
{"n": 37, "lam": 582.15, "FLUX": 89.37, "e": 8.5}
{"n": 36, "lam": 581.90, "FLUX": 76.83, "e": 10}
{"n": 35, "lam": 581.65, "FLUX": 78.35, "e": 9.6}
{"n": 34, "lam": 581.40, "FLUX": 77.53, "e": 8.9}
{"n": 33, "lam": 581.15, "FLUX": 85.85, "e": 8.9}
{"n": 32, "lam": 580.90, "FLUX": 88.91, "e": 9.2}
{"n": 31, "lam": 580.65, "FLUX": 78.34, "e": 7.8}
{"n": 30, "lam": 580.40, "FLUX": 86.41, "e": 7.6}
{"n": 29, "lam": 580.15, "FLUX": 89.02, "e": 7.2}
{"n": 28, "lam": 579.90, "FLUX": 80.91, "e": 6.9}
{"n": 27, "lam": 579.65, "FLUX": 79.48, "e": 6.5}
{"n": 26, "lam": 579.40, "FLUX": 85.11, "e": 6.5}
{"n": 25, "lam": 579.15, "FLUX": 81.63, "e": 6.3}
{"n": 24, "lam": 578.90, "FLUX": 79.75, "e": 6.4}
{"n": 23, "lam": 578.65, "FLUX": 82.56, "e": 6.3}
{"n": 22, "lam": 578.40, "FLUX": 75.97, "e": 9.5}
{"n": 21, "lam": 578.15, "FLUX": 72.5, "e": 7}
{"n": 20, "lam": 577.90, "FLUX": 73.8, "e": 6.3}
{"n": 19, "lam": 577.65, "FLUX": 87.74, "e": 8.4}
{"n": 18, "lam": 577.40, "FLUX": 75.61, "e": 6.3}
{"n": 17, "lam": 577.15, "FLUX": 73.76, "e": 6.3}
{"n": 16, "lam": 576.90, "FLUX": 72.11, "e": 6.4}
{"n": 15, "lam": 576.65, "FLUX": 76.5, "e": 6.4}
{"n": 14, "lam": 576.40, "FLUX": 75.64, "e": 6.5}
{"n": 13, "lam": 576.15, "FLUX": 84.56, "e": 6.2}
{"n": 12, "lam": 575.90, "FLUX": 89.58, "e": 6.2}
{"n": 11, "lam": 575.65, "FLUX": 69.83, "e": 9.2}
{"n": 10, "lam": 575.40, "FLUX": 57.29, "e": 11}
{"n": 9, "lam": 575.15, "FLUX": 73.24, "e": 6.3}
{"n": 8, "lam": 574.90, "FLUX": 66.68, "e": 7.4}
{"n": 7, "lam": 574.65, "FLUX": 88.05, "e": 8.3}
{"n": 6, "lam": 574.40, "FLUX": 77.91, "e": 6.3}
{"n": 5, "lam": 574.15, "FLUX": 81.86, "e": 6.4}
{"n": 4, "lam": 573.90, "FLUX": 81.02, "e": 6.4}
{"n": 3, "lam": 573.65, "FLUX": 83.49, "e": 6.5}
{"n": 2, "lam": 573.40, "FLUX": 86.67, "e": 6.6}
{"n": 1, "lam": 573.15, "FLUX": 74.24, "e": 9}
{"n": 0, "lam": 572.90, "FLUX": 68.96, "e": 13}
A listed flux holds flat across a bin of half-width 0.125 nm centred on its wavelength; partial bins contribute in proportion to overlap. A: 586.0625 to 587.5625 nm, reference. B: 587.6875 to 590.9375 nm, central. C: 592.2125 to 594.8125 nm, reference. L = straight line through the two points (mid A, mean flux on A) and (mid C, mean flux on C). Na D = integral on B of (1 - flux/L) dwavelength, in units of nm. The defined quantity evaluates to 0.56 nm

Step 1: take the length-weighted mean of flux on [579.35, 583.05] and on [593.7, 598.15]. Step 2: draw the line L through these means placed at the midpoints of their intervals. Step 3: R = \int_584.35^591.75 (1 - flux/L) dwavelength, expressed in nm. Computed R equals 0.55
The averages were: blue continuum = 83.4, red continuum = 77.5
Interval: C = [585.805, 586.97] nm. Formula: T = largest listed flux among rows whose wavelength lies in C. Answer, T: 95.87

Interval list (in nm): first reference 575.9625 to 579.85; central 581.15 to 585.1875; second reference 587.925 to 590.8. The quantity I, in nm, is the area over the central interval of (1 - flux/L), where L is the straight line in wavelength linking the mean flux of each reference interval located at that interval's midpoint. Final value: -0.29 nm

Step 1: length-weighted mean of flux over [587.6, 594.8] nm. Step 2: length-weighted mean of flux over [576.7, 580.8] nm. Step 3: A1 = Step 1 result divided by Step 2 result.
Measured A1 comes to 0.9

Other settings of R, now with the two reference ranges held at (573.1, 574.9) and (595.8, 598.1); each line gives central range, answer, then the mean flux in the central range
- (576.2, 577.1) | 0.057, 75.5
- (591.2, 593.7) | -0.091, 80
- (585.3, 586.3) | 0.028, 76.5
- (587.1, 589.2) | 0.132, 73.2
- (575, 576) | 0.110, 71.9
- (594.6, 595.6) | -0.068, 81.8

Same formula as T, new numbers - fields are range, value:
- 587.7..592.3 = 93.82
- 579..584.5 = 91.18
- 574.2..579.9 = 89.58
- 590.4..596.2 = 93.85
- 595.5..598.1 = 80.64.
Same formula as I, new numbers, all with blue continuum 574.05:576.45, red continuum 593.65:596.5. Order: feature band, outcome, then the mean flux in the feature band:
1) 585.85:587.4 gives -0.124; 83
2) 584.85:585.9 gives 0.039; 73.9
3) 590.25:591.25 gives 0.054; 72.9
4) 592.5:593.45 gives 0.009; 76.4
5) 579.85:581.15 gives -0.143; 85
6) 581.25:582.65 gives -0.084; 81.3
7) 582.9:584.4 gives 0.044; 74.5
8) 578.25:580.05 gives -0.099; 80.8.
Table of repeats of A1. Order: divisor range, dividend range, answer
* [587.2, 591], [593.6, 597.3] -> 1.11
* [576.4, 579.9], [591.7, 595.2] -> 1.01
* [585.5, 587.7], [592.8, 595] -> 0.93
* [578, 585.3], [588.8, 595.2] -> 0.93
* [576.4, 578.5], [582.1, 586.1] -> 1.02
